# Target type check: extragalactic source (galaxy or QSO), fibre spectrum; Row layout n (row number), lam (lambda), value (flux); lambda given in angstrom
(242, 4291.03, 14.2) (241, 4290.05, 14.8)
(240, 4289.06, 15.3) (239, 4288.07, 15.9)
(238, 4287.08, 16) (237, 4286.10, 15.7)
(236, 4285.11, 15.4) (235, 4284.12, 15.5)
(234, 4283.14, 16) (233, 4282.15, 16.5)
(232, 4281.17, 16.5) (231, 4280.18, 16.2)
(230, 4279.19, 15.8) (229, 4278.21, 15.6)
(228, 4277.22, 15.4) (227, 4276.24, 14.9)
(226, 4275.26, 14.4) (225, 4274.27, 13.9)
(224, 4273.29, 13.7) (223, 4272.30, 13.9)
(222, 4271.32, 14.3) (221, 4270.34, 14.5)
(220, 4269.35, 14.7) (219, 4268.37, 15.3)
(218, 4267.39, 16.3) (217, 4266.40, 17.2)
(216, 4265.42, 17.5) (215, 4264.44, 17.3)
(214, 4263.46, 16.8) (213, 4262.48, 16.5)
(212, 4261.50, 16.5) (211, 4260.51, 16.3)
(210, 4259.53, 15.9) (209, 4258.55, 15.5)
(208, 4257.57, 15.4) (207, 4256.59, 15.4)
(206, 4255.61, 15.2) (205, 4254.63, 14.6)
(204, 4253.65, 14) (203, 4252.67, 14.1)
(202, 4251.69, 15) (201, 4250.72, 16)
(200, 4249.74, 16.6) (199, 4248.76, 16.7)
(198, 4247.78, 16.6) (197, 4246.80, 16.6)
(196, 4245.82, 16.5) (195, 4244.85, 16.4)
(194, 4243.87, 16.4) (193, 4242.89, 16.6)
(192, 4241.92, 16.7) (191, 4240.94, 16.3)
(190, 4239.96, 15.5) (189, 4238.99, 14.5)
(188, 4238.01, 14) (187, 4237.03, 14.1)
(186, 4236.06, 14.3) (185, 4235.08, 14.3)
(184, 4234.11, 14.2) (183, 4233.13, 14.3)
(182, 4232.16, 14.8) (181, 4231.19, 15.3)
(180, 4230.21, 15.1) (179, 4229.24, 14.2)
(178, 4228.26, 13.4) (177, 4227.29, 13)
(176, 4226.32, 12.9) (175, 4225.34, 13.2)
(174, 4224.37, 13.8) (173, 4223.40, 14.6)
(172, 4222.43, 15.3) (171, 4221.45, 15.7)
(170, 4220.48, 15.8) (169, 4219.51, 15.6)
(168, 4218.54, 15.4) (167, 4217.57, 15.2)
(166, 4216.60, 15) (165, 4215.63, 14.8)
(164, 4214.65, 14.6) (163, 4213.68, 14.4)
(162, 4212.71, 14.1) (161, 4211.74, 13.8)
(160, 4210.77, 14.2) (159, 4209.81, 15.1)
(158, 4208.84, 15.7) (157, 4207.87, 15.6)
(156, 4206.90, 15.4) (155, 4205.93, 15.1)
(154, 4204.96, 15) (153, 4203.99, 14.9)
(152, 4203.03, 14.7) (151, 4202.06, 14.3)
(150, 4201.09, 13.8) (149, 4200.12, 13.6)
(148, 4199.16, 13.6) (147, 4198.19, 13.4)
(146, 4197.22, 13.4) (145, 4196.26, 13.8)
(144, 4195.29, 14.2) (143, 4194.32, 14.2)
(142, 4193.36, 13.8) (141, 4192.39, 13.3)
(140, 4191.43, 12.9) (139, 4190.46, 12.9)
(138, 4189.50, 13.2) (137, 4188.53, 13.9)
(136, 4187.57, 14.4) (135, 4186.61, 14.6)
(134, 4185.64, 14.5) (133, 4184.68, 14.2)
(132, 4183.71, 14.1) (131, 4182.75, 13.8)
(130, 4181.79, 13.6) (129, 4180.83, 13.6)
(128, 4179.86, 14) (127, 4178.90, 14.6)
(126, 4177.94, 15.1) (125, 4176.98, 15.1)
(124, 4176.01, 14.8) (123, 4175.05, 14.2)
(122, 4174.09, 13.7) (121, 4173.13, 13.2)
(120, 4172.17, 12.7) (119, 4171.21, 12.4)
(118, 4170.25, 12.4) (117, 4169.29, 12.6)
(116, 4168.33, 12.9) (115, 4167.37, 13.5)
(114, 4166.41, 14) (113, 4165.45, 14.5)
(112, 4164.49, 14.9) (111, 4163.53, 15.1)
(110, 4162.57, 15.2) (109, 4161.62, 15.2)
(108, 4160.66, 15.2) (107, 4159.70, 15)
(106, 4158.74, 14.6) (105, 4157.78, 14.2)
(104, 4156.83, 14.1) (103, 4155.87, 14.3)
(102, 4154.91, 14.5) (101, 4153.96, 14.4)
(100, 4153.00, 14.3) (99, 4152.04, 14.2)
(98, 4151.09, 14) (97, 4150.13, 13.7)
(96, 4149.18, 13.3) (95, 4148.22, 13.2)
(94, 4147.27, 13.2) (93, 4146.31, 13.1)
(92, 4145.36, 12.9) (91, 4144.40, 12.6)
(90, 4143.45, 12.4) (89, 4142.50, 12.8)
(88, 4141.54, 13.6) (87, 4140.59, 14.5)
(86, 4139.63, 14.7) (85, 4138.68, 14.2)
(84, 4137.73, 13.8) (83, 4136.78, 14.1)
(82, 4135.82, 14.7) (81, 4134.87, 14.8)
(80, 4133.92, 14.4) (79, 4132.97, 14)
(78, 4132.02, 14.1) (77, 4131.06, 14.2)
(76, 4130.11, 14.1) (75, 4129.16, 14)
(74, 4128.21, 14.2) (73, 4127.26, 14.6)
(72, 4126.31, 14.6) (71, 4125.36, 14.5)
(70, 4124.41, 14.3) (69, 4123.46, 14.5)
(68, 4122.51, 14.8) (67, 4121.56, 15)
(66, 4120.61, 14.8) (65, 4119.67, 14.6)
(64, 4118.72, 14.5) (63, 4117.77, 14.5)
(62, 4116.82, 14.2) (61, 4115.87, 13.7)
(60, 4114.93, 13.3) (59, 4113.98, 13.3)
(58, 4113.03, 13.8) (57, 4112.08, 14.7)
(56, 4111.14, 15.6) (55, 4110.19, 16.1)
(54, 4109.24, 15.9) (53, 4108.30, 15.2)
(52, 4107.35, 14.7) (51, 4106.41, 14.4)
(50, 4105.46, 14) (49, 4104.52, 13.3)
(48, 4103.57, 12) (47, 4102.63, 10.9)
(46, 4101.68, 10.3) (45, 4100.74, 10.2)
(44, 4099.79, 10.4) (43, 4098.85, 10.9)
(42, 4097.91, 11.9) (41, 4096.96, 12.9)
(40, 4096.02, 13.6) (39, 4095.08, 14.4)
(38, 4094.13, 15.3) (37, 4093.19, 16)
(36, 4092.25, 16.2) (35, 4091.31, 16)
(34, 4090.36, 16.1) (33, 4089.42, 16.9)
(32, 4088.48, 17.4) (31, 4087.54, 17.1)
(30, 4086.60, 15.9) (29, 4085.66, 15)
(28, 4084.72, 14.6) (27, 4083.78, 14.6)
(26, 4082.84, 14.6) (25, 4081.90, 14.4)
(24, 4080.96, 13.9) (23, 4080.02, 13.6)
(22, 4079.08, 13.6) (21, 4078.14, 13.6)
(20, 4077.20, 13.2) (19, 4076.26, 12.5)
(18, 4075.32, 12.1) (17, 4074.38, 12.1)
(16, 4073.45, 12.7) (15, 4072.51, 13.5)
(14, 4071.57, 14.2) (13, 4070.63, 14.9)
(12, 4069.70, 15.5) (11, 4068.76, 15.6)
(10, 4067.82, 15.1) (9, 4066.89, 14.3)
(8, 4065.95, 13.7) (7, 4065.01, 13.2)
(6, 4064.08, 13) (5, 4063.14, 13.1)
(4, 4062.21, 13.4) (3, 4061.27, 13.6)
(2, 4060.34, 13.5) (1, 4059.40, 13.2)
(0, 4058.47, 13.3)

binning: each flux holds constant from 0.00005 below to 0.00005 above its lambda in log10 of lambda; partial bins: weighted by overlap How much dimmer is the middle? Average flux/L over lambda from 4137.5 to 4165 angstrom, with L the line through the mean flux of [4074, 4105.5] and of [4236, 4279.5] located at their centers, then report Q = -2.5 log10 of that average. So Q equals 0.031 mag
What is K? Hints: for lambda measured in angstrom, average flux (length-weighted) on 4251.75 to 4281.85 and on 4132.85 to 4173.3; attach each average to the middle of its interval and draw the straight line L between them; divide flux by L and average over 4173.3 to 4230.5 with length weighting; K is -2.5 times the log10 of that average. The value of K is 0.02 mag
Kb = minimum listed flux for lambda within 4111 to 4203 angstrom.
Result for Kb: 12.4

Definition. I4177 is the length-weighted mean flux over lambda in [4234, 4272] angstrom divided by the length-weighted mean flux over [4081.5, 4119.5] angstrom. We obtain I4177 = 1.10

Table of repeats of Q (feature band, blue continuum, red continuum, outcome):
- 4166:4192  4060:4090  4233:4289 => 0.09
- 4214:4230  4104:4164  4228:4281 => 0.04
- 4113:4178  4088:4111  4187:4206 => -0.01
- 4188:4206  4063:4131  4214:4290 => 0.08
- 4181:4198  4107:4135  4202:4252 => 0.08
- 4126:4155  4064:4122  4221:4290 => 0.04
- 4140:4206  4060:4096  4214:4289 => 0.07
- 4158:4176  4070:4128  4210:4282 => 0.05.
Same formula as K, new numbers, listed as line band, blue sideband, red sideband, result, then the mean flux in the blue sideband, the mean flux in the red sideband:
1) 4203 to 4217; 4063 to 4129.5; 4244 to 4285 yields 0.024 mag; 14.1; 15.7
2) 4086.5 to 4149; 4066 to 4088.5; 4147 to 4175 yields 0.002 mag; 14.3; 14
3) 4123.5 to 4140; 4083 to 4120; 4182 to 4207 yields -0.013 mag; 14.2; 14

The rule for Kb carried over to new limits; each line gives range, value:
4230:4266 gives 14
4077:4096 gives 13.2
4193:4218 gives 13.4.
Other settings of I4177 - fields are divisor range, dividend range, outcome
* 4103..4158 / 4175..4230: 1.01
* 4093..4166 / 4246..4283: 1.12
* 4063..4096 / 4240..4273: 1.09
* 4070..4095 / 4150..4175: 0.96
